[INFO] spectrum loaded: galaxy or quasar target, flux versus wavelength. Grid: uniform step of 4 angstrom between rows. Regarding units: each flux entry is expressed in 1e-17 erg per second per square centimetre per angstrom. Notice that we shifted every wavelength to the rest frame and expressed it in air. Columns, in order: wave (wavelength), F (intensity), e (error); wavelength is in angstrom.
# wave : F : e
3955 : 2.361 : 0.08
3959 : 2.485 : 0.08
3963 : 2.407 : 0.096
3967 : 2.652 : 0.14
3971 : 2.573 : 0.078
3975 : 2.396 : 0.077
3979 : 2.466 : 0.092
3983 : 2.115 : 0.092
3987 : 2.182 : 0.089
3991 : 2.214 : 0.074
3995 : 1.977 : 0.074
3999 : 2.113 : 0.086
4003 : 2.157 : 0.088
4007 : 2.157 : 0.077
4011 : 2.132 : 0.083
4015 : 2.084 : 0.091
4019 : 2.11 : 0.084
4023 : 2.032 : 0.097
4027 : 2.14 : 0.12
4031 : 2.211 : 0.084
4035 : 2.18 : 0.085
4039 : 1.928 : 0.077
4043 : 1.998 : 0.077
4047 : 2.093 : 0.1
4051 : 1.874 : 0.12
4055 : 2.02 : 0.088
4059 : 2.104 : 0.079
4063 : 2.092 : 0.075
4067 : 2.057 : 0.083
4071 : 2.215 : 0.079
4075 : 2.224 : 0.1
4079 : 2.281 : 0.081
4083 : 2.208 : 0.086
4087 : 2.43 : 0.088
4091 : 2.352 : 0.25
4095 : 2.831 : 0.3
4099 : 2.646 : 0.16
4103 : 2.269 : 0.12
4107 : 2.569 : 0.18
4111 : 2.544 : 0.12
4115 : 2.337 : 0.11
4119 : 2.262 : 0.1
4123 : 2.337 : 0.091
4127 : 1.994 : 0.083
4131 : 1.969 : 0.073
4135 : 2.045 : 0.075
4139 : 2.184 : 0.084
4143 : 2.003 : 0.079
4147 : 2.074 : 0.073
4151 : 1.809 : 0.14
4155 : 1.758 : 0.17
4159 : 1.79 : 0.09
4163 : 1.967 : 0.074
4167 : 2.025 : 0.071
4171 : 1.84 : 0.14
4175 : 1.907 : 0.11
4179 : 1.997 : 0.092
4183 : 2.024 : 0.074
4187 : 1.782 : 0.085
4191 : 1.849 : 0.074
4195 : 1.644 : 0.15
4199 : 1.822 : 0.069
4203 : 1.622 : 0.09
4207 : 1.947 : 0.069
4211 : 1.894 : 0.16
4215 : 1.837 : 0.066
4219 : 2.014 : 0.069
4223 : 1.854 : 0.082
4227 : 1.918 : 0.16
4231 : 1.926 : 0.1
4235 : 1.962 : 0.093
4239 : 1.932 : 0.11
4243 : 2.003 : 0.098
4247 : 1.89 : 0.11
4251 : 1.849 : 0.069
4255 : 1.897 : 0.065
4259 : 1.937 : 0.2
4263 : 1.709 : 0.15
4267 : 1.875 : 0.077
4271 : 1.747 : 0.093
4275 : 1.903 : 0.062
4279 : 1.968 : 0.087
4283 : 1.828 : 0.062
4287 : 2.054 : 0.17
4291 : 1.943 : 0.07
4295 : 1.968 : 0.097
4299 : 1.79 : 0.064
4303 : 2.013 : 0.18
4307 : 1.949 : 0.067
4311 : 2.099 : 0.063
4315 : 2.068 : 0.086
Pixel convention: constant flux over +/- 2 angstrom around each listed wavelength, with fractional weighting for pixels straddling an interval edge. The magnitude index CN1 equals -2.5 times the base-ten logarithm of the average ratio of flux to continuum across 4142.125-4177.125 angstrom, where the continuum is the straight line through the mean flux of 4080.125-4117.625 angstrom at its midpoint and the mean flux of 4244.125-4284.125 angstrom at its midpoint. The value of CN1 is 0.18 mag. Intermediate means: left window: 2.46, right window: 1.86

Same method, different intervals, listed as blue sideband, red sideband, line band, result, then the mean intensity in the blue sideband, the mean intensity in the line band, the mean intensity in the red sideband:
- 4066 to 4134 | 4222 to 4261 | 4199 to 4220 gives 0.09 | 2.32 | 1.85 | 1.92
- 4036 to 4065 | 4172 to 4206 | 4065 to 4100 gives -0.19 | 2.02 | 2.35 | 1.83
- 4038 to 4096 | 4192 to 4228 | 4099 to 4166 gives -0.06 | 2.17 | 2.13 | 1.84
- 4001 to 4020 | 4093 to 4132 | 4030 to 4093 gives 0.06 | 2.13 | 2.14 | 2.39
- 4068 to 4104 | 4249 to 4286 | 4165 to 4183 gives 0.09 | 2.38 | 1.95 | 1.86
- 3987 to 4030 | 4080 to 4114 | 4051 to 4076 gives 0.12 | 2.12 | 2.09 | 2.47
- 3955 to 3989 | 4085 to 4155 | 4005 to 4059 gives 0.13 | 2.41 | 2.07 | 2.26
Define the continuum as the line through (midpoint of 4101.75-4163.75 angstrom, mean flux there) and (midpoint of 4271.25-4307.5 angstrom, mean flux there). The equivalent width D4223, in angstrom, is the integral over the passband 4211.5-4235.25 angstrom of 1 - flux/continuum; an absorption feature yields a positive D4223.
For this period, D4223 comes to 1.1 angstrom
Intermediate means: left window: 2.12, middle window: 1.91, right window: 1.93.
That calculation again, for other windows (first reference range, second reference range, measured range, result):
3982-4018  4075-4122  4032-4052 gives 1.94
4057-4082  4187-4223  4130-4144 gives -0.44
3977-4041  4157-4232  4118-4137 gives -1.38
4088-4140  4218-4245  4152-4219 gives 7.51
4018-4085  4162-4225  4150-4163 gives 0.82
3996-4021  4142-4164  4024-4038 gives -0.43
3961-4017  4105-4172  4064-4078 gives -0.01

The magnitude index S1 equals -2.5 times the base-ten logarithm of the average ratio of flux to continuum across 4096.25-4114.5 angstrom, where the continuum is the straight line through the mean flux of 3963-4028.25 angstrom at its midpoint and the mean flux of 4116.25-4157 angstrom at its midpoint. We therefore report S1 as -0.20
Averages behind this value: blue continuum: 2.23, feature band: 2.51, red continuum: 2.05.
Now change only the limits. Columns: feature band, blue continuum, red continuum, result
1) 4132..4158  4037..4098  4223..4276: 0.05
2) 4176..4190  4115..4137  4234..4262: 0.06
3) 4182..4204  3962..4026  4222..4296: 0.11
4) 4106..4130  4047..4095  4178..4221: -0.12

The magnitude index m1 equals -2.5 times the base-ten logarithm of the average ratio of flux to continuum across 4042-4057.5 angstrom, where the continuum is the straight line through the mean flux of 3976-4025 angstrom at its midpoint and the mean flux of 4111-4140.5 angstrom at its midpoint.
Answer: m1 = 0.09 mag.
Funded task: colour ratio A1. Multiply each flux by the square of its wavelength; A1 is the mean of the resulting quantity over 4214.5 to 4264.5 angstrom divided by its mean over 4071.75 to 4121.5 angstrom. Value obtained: 0.8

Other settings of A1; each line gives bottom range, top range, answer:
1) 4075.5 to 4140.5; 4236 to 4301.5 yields 0.88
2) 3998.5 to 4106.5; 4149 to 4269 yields 0.92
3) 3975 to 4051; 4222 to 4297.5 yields 1.01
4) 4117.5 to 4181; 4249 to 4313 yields 1.02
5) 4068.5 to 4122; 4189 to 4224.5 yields 0.81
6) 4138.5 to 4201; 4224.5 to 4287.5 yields 1.04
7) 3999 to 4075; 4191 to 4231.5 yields 0.96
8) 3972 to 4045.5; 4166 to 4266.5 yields 0.97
